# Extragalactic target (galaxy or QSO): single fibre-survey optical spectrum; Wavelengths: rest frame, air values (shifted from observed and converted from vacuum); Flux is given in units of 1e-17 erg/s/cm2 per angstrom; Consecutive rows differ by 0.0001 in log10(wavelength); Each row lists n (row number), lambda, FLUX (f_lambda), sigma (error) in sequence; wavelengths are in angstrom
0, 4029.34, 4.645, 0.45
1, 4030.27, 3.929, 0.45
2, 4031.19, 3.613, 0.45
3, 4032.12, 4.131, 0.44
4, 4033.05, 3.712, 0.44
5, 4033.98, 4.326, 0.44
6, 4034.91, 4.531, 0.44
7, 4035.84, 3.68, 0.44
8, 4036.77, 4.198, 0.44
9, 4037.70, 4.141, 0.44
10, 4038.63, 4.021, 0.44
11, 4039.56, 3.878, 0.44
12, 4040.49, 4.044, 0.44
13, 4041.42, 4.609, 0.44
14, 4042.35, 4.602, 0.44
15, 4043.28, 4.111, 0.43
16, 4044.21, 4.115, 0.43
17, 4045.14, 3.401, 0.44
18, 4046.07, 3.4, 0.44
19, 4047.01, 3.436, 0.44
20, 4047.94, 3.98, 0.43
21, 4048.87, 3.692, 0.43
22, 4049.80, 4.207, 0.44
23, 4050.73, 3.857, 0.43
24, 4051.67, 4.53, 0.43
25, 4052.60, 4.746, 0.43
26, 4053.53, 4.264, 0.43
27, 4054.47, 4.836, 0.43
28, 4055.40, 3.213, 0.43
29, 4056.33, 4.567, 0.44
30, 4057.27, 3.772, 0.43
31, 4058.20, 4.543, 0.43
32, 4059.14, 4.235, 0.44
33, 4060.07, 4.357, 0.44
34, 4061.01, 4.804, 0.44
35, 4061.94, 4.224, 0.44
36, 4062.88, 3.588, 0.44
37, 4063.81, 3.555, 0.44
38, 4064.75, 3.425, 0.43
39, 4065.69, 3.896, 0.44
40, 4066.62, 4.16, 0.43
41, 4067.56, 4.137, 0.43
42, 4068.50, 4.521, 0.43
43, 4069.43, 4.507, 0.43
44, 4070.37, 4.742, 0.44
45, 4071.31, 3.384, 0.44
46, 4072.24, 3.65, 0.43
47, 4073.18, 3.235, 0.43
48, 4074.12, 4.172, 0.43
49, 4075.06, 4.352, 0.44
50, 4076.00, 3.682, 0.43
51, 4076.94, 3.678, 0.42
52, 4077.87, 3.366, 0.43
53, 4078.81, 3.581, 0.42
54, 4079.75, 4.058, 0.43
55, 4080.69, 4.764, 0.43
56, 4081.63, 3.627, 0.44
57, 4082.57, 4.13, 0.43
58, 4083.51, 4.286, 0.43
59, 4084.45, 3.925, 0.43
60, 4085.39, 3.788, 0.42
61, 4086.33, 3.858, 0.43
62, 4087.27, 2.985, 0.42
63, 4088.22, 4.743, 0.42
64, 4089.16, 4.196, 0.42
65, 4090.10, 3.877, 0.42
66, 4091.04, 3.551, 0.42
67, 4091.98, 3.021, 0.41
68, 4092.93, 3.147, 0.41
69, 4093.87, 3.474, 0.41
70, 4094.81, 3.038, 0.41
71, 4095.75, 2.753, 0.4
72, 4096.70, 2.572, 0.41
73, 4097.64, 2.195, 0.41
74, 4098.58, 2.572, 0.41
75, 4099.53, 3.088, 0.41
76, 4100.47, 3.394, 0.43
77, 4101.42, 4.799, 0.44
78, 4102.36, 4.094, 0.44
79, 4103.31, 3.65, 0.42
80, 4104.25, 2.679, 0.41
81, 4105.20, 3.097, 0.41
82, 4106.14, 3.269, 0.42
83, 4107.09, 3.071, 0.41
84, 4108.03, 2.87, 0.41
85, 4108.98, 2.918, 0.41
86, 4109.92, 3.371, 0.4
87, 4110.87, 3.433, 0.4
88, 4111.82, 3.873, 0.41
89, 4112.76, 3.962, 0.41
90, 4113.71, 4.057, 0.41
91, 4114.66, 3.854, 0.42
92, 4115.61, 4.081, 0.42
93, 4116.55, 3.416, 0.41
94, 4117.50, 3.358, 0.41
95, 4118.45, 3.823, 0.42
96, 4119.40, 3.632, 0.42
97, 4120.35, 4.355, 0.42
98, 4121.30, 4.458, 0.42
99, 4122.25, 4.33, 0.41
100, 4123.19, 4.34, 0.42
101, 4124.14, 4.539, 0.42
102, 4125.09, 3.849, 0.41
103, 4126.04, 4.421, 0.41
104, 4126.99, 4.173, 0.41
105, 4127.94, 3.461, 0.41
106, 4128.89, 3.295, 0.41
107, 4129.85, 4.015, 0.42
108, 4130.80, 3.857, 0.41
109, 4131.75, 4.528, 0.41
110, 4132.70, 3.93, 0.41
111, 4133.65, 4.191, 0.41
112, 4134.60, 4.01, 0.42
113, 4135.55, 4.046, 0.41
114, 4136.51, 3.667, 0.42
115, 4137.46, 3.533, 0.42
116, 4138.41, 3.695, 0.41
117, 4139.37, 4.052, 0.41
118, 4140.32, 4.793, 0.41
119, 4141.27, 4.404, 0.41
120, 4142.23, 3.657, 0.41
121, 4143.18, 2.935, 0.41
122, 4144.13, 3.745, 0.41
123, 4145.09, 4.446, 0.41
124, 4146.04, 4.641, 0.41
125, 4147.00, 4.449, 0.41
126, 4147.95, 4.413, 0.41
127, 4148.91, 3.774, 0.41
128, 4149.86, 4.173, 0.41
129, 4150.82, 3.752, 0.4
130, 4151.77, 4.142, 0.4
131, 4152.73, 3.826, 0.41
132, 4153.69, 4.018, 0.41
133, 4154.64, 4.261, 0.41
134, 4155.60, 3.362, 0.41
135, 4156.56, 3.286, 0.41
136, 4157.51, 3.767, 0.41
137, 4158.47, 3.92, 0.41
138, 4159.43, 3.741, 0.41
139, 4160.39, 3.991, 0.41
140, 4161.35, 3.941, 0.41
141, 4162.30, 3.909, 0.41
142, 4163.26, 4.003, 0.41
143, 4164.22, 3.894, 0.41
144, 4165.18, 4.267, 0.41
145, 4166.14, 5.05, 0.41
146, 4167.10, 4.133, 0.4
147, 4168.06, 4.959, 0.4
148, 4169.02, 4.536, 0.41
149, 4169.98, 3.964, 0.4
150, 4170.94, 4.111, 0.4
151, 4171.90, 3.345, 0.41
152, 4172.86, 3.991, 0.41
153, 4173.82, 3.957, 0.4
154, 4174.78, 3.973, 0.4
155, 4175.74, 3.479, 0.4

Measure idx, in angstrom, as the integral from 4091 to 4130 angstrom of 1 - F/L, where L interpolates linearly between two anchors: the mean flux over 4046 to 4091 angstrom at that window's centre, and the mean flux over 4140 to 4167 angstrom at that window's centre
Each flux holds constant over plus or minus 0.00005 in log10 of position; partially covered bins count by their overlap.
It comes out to 4.5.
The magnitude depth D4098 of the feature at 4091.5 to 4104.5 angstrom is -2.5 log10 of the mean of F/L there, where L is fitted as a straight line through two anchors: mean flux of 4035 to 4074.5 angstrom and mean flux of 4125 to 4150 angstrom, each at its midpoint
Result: 0.26 mag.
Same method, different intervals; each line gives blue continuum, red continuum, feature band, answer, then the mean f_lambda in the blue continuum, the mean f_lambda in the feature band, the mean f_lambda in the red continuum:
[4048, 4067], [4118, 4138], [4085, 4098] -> 0.20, 4.12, 3.38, 4.02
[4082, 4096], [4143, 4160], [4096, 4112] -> 0.16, 3.67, 3.21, 3.94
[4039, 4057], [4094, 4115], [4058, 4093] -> -0.07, 4.08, 3.94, 3.3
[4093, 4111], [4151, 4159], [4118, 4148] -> -0.14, 3.17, 4.05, 3.82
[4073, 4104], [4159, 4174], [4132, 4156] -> -0.01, 3.62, 4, 4.12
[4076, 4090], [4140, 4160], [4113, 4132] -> -0.01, 3.92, 3.98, 3.97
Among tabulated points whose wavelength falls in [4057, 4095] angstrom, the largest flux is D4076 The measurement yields 4.804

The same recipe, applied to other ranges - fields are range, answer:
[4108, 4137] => 4.539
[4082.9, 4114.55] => 4.799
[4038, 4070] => 4.836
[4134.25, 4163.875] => 4.793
